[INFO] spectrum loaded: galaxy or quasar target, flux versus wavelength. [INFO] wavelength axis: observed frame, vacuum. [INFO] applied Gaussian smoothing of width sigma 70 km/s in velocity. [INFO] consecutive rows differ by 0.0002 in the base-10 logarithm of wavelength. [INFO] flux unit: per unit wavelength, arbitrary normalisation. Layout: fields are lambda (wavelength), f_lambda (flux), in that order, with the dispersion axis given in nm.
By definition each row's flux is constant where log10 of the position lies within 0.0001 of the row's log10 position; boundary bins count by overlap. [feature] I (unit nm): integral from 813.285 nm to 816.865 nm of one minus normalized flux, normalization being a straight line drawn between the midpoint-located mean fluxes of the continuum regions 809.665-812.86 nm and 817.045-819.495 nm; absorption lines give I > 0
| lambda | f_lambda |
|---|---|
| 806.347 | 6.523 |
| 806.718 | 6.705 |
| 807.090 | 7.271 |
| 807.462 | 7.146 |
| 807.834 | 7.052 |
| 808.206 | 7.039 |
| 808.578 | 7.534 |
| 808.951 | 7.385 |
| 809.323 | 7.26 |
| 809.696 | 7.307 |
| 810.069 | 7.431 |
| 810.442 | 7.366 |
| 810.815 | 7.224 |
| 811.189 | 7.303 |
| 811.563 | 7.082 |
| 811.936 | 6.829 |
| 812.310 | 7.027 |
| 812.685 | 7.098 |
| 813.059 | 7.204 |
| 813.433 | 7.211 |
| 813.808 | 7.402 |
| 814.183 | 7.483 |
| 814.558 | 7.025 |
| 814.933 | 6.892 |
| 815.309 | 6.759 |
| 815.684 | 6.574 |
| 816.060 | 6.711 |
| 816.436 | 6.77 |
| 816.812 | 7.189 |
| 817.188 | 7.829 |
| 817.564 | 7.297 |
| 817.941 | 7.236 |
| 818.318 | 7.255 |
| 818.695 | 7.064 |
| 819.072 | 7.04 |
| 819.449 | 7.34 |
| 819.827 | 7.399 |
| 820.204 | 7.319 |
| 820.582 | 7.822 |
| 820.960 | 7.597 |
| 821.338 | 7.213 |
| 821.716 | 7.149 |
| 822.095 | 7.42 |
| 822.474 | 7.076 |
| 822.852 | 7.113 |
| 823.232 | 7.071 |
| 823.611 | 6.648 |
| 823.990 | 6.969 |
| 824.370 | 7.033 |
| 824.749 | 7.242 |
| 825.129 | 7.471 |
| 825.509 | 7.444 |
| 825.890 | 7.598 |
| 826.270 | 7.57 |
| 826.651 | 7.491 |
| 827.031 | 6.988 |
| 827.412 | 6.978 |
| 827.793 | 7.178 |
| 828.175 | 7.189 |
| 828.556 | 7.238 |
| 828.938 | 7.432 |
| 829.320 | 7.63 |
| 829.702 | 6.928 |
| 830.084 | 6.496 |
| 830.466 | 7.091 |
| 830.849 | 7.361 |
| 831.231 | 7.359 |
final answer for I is 0.12 nm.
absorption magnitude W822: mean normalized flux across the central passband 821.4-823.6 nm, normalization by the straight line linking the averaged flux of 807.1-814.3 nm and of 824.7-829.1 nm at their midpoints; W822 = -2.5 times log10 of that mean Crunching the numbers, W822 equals 0.03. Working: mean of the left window 7.23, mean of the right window 7.32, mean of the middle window 7.13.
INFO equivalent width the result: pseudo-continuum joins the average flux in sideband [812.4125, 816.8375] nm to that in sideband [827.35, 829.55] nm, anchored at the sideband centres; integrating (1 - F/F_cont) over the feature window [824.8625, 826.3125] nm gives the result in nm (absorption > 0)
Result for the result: -0.055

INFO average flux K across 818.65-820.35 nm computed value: 7.25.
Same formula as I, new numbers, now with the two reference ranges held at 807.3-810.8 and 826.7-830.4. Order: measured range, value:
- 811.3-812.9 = 0.05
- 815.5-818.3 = 0.05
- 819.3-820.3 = -0.02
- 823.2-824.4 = 0.05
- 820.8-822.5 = -0.03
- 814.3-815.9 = 0.09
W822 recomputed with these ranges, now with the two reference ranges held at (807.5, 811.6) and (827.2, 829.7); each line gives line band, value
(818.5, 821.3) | -0.02 mag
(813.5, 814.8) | 0.00 mag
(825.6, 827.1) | -0.03 mag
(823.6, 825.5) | 0.01 mag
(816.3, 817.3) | 0.00 mag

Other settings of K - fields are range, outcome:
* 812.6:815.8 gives 7.08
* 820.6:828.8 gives 7.24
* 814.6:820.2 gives 7.1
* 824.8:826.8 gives 7.49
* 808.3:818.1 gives 7.17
